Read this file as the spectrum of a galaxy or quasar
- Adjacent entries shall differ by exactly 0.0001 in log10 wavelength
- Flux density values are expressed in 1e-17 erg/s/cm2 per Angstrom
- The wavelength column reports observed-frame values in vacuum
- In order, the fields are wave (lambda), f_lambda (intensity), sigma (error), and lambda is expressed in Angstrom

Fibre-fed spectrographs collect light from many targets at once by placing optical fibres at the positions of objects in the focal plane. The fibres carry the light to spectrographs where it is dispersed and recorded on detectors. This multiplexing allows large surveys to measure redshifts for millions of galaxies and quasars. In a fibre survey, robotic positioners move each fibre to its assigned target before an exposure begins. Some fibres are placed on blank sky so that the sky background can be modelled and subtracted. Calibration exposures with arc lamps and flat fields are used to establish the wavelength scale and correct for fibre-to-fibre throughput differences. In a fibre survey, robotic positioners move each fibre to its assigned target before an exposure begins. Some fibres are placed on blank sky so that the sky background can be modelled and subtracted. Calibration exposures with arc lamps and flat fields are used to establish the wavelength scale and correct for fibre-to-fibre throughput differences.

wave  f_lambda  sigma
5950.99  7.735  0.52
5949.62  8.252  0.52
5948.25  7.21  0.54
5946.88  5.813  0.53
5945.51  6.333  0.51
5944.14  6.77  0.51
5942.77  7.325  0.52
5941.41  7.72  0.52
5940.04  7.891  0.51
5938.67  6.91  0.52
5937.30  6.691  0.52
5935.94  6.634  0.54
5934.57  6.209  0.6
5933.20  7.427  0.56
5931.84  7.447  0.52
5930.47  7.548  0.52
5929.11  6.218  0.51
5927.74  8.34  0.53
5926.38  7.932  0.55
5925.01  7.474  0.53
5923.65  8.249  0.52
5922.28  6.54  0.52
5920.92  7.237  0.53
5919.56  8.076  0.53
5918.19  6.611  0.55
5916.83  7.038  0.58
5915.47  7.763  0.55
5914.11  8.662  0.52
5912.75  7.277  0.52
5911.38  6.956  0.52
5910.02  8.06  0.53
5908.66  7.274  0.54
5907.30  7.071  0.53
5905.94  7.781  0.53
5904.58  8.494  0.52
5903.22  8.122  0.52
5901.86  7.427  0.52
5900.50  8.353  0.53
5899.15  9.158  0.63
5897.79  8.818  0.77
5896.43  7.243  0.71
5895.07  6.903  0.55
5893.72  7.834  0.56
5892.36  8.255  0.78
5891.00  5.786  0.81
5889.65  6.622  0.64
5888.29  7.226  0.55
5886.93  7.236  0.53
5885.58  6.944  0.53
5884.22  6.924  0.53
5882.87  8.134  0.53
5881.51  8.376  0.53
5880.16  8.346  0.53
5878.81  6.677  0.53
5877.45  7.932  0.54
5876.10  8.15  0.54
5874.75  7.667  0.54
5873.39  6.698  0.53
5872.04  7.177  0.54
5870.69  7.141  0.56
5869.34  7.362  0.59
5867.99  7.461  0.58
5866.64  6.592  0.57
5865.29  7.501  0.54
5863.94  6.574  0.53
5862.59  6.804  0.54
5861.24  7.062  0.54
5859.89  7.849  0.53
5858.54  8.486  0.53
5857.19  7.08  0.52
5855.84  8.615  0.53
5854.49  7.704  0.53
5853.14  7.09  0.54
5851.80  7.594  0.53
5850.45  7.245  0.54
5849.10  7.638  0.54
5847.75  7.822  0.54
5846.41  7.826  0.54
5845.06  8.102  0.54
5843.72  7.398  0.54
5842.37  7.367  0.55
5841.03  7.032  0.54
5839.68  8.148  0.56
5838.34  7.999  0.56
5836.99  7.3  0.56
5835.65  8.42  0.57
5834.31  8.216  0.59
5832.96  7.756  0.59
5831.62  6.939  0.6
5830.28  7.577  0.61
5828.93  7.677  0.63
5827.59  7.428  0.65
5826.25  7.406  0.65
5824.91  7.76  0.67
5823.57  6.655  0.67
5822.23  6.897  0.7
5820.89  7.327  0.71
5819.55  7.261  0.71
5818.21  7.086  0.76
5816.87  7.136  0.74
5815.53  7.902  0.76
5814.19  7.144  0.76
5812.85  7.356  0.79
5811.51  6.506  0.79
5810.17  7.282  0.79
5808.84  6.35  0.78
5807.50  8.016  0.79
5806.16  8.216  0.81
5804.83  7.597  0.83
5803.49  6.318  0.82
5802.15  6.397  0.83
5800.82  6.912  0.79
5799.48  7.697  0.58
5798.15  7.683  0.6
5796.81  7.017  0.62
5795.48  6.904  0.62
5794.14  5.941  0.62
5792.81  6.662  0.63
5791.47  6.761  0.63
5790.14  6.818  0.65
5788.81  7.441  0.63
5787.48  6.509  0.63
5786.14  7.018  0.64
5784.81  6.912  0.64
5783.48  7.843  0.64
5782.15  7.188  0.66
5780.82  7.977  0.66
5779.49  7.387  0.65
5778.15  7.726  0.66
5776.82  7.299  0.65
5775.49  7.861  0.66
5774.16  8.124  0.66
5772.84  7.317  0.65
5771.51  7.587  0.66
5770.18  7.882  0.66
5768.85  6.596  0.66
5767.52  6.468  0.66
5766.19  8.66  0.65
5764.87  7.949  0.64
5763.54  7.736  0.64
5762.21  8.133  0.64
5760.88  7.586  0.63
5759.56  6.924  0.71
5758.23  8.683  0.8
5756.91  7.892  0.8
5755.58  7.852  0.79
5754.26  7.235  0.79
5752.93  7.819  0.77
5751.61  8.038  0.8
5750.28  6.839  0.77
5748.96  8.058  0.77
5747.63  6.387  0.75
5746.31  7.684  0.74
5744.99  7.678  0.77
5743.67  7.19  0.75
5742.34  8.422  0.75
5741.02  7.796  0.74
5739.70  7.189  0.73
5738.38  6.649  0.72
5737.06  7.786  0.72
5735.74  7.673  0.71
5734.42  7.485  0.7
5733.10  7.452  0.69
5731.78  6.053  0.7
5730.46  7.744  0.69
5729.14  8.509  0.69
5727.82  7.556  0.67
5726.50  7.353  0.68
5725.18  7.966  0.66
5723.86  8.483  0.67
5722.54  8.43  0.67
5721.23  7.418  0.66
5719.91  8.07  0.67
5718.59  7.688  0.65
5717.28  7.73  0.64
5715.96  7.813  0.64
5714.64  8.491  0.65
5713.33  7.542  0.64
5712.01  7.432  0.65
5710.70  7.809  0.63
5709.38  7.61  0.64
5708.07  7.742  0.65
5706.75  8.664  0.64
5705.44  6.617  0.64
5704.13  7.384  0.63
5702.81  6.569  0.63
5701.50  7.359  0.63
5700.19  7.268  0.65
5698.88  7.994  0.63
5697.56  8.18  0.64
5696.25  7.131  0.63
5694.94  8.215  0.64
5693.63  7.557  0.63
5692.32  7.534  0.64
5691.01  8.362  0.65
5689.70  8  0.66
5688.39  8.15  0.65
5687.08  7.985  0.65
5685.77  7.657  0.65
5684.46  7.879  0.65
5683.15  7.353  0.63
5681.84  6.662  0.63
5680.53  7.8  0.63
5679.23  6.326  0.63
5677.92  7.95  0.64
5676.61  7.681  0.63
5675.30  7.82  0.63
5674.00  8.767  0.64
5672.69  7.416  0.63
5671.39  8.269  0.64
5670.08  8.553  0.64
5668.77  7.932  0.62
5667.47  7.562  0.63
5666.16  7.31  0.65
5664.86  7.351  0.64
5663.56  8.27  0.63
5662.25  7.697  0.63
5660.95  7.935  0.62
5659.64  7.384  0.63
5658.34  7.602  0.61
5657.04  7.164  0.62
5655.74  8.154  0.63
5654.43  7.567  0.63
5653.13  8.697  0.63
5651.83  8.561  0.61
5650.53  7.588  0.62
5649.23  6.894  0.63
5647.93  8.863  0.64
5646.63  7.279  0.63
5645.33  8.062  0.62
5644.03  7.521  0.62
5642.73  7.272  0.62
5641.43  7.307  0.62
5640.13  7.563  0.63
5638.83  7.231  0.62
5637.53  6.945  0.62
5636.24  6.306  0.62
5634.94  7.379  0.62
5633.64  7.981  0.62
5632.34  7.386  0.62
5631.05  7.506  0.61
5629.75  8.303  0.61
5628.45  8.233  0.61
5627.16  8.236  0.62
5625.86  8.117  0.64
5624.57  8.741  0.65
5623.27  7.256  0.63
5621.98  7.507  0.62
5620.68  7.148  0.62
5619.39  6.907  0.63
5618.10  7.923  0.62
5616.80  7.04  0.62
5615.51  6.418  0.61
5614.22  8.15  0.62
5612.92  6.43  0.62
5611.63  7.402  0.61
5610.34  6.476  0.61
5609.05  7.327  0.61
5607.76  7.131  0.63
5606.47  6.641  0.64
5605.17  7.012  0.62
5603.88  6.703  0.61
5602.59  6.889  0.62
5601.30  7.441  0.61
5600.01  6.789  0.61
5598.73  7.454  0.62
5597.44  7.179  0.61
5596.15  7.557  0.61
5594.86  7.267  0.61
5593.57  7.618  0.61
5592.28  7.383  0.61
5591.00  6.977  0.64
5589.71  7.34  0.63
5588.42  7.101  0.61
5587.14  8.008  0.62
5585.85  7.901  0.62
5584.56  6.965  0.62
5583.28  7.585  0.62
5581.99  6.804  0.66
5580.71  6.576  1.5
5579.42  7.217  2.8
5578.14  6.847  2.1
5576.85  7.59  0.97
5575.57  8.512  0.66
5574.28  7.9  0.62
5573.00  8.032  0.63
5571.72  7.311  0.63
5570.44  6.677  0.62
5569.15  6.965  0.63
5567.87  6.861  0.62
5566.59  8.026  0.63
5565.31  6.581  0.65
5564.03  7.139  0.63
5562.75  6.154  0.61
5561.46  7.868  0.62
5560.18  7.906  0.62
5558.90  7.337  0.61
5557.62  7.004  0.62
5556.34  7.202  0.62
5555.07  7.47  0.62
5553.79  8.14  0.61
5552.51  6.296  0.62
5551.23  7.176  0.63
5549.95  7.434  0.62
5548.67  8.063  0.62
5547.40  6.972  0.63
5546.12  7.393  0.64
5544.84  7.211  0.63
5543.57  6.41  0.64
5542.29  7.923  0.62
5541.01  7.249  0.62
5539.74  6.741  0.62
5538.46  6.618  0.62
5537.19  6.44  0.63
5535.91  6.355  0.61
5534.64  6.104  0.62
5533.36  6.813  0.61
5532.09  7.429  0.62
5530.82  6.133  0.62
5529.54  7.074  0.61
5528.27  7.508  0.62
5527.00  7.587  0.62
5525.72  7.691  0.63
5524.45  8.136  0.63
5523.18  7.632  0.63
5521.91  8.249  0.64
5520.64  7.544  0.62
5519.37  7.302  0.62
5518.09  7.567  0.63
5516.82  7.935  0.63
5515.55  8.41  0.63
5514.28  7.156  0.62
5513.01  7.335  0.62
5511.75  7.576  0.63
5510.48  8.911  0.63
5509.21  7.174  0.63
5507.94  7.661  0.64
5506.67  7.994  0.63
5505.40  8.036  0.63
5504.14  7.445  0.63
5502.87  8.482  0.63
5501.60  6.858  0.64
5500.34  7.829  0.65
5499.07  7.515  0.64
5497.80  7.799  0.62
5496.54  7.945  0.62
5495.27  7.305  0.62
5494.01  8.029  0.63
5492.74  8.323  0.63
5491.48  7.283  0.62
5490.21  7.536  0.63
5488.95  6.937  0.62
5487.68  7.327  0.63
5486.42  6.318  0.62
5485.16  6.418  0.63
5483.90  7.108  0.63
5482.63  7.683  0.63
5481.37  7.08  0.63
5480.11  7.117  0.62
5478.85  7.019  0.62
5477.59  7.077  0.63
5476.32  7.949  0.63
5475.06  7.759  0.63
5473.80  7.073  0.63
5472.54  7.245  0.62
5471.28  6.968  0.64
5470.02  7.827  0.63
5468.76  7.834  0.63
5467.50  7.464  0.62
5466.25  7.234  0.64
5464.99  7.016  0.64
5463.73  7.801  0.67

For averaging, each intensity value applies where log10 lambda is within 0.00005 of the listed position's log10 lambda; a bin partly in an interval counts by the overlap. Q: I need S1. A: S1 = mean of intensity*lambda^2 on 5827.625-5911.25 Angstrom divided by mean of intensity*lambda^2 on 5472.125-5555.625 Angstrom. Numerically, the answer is 1.2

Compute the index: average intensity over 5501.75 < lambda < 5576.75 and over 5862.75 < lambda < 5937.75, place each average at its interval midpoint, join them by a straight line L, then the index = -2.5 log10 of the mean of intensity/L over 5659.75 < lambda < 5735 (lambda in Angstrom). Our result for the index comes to -0.04 mag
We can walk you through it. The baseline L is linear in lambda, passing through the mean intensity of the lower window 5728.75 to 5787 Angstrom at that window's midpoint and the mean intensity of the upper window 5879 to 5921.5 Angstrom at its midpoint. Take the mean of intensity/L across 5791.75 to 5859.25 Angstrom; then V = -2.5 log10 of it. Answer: 0.03 mag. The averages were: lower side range 7.54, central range 7.39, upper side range 7.6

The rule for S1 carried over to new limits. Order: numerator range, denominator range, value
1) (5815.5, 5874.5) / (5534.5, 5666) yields 1.10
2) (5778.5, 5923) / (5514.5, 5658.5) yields 1.10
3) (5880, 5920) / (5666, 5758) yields 1.06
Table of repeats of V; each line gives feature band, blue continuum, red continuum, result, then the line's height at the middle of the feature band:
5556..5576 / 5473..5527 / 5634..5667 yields 0.04 mag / 7.58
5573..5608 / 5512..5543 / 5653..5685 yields 0.03 mag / 7.48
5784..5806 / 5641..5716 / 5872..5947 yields 0.09 mag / 7.58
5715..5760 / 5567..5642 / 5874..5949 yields -0.04 mag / 7.38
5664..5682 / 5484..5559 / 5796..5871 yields -0.05 mag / 7.4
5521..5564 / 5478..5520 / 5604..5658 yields 0.05 mag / 7.52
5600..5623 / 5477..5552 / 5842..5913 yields 0.05 mag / 7.42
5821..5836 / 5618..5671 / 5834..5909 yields 0.01 mag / 7.59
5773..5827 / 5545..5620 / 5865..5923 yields 0.03 mag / 7.43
